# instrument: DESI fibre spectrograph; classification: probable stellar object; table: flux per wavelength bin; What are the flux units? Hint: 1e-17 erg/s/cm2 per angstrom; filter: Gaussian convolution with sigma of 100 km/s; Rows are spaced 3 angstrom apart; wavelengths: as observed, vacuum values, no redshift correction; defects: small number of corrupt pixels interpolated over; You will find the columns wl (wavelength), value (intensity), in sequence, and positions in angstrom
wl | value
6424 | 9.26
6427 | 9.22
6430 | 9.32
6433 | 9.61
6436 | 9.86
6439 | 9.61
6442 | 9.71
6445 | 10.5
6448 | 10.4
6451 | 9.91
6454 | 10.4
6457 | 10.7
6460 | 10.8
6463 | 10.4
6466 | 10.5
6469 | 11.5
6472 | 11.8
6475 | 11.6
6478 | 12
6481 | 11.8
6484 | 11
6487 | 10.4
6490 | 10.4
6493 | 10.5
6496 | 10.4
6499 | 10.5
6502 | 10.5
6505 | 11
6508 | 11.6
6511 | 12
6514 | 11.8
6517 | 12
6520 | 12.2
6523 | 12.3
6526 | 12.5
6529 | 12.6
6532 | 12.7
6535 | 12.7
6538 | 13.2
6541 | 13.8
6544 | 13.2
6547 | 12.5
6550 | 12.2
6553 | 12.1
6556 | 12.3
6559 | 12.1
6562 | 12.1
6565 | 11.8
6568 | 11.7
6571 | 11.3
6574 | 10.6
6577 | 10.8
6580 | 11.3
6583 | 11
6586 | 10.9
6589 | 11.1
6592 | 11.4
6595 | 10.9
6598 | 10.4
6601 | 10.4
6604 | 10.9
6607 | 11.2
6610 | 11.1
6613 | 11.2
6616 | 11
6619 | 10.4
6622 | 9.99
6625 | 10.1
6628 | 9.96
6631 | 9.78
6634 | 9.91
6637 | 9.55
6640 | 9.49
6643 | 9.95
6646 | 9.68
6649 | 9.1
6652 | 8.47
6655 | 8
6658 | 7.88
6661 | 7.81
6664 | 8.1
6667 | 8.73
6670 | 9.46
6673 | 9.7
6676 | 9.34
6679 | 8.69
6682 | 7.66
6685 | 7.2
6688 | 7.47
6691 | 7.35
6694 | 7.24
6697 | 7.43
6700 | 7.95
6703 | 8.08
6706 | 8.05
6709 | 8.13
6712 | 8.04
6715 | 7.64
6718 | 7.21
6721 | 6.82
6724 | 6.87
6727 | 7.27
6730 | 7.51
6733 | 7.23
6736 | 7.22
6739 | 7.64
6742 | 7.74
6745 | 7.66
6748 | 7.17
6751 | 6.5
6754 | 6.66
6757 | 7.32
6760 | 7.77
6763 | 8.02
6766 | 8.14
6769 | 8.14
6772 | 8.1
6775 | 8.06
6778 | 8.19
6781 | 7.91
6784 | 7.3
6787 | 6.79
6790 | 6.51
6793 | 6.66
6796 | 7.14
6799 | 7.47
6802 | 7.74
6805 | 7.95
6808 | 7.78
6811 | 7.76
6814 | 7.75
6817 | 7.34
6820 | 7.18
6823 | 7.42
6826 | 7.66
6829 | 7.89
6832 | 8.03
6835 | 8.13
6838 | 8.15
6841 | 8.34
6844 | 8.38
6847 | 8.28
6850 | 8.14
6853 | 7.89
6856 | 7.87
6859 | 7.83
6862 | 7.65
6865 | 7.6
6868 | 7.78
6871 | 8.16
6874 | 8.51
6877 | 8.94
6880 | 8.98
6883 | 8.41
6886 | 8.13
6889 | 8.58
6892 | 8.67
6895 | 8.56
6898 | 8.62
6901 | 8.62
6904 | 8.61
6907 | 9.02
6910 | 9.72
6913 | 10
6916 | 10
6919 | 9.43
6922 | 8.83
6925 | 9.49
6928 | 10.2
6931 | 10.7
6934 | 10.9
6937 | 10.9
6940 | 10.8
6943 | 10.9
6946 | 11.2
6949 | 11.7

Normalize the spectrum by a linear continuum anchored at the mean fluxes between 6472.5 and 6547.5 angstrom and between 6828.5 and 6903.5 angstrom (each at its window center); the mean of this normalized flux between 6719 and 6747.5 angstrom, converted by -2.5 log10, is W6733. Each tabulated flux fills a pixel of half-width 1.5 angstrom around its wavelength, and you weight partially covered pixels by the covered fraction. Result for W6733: 0.291 mag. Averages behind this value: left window 11.8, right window 8.26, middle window 7.32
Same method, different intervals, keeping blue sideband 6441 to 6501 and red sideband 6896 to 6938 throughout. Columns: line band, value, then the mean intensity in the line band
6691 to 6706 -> 0.31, 7.68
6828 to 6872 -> 0.22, 8.01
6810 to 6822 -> 0.30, 7.49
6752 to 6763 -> 0.34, 7.32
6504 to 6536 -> -0.14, 12.1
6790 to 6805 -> 0.34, 7.25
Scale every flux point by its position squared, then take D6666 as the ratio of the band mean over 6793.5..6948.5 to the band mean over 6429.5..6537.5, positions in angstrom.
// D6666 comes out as 0.9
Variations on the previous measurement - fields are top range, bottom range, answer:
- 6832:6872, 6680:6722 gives 1.10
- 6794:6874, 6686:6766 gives 1.08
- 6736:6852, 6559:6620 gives 0.73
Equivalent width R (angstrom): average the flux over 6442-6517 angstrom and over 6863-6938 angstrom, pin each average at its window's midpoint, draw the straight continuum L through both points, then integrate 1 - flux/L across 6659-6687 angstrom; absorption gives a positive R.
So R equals 4.41 angstrom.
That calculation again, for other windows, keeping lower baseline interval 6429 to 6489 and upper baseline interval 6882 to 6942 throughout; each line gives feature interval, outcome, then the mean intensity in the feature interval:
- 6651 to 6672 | 3.54 angstrom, 8.38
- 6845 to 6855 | 1.55 angstrom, 8.11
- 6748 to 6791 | 9.96 angstrom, 7.53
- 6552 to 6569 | -2.77 angstrom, 12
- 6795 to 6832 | 7.91 angstrom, 7.61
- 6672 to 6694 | 4.22 angstrom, 8.1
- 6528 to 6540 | -2.82 angstrom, 12.8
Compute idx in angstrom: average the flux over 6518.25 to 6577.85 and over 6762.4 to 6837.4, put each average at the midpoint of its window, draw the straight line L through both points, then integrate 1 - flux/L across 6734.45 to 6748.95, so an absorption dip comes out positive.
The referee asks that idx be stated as 2.01 angstrom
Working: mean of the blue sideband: 12.2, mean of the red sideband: 7.64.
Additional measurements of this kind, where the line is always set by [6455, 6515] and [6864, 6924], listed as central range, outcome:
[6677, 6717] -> 8.5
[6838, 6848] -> 0.8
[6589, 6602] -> -0.5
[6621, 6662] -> 3.7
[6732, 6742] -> 2.3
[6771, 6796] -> 5.3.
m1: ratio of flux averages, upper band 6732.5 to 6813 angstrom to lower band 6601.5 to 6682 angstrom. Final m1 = 0.78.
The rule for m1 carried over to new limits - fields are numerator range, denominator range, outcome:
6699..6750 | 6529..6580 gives 0.62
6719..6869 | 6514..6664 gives 0.69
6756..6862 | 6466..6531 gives 0.68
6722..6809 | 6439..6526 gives 0.68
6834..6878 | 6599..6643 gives 0.78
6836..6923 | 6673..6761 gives 1.13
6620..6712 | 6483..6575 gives 0.73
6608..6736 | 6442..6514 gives 0.79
